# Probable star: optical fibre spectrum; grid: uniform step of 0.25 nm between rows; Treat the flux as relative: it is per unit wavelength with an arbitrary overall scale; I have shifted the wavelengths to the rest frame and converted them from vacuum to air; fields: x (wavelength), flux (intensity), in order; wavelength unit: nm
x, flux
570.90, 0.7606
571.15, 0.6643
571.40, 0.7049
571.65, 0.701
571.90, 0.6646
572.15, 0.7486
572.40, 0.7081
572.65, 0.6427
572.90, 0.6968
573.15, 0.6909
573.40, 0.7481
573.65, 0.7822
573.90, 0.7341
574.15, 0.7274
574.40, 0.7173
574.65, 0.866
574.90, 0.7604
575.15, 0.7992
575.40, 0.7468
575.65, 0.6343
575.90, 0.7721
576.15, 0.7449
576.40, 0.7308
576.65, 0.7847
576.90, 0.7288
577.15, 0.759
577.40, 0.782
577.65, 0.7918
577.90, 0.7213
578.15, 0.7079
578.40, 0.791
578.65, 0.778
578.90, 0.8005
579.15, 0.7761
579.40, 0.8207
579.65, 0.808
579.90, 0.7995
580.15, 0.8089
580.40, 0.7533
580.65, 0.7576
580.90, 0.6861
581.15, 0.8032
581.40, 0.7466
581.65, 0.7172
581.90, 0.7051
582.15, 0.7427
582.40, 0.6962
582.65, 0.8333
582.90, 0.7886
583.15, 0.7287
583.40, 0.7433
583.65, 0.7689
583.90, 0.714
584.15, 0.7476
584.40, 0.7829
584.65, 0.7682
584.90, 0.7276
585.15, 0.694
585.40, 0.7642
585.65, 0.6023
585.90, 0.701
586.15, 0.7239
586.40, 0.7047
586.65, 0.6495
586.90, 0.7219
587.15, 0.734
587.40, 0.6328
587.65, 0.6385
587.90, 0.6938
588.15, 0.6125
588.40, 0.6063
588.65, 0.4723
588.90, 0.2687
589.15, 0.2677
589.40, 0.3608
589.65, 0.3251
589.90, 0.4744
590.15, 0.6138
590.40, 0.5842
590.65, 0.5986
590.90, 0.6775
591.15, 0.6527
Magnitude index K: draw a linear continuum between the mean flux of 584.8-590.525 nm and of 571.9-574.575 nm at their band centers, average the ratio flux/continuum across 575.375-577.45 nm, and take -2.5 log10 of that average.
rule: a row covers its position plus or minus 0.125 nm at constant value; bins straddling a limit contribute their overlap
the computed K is -0.08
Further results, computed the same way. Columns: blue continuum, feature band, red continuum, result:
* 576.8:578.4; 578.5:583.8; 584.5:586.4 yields -0.044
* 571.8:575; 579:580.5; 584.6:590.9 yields -0.184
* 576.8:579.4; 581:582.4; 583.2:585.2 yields 0.023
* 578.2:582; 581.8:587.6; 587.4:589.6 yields -0.178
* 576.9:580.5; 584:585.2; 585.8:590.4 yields -0.159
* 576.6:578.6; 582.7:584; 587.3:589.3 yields -0.194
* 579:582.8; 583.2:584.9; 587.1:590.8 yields -0.126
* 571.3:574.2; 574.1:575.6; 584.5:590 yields -0.103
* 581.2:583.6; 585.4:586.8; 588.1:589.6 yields -0.224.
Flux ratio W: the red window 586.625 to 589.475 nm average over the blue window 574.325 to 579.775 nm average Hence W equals 0.73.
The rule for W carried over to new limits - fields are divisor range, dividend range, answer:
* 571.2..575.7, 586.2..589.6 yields 0.78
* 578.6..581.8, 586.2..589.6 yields 0.73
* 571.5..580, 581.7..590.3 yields 0.87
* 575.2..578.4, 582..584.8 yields 1.01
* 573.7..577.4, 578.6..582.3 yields 1.02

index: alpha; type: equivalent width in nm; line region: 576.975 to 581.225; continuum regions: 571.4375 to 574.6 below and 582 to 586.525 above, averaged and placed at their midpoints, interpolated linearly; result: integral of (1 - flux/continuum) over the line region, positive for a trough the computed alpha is -0.27 nm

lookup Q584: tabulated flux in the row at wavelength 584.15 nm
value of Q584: 0.7476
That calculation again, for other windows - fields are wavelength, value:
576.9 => 0.7288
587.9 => 0.6938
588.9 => 0.2687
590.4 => 0.5842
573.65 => 0.7822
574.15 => 0.7274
